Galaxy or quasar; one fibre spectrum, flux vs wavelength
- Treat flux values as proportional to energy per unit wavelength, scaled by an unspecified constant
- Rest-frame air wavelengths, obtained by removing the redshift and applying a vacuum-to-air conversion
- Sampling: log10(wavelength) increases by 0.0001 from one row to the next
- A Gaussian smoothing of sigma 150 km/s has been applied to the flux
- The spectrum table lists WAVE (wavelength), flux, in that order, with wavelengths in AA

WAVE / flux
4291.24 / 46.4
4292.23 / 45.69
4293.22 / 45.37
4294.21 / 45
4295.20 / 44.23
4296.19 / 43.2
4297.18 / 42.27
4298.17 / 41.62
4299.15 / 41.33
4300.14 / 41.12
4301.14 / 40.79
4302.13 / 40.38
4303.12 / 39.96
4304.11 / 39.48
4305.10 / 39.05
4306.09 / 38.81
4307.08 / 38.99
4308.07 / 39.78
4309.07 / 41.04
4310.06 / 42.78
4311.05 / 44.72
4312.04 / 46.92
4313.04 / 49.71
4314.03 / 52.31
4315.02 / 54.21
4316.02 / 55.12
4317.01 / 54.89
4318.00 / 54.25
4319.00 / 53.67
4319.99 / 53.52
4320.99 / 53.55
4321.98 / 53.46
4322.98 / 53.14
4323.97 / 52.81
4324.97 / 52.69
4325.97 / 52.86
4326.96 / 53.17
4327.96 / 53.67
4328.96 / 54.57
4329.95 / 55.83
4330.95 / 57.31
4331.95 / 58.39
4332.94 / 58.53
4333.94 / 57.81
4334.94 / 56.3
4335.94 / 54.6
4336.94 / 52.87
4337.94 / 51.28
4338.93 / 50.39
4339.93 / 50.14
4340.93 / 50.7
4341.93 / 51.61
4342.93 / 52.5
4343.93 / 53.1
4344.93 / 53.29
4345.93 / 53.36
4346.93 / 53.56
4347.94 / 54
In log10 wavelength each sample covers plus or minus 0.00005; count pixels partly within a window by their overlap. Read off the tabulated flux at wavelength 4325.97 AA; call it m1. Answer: 52.86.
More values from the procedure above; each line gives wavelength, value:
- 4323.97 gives 52.81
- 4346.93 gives 53.56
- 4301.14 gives 40.79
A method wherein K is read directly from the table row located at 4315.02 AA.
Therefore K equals 54.21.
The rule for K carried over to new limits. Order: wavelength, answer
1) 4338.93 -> 50.39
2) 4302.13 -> 40.38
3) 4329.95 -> 55.83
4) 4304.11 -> 39.48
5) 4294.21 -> 45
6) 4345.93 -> 53.36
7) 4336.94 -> 52.87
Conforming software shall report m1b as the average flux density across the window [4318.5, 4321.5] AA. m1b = 53.6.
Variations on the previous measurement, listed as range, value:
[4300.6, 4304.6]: 40.1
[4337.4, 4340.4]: 50.8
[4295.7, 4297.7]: 42.7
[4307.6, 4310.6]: 41.2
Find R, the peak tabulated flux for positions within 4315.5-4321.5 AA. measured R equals 55.12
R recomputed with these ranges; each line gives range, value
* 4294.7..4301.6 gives 44.23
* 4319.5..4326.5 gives 53.55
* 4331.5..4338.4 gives 58.53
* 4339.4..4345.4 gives 53.29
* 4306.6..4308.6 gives 39.78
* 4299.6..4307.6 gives 41.12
